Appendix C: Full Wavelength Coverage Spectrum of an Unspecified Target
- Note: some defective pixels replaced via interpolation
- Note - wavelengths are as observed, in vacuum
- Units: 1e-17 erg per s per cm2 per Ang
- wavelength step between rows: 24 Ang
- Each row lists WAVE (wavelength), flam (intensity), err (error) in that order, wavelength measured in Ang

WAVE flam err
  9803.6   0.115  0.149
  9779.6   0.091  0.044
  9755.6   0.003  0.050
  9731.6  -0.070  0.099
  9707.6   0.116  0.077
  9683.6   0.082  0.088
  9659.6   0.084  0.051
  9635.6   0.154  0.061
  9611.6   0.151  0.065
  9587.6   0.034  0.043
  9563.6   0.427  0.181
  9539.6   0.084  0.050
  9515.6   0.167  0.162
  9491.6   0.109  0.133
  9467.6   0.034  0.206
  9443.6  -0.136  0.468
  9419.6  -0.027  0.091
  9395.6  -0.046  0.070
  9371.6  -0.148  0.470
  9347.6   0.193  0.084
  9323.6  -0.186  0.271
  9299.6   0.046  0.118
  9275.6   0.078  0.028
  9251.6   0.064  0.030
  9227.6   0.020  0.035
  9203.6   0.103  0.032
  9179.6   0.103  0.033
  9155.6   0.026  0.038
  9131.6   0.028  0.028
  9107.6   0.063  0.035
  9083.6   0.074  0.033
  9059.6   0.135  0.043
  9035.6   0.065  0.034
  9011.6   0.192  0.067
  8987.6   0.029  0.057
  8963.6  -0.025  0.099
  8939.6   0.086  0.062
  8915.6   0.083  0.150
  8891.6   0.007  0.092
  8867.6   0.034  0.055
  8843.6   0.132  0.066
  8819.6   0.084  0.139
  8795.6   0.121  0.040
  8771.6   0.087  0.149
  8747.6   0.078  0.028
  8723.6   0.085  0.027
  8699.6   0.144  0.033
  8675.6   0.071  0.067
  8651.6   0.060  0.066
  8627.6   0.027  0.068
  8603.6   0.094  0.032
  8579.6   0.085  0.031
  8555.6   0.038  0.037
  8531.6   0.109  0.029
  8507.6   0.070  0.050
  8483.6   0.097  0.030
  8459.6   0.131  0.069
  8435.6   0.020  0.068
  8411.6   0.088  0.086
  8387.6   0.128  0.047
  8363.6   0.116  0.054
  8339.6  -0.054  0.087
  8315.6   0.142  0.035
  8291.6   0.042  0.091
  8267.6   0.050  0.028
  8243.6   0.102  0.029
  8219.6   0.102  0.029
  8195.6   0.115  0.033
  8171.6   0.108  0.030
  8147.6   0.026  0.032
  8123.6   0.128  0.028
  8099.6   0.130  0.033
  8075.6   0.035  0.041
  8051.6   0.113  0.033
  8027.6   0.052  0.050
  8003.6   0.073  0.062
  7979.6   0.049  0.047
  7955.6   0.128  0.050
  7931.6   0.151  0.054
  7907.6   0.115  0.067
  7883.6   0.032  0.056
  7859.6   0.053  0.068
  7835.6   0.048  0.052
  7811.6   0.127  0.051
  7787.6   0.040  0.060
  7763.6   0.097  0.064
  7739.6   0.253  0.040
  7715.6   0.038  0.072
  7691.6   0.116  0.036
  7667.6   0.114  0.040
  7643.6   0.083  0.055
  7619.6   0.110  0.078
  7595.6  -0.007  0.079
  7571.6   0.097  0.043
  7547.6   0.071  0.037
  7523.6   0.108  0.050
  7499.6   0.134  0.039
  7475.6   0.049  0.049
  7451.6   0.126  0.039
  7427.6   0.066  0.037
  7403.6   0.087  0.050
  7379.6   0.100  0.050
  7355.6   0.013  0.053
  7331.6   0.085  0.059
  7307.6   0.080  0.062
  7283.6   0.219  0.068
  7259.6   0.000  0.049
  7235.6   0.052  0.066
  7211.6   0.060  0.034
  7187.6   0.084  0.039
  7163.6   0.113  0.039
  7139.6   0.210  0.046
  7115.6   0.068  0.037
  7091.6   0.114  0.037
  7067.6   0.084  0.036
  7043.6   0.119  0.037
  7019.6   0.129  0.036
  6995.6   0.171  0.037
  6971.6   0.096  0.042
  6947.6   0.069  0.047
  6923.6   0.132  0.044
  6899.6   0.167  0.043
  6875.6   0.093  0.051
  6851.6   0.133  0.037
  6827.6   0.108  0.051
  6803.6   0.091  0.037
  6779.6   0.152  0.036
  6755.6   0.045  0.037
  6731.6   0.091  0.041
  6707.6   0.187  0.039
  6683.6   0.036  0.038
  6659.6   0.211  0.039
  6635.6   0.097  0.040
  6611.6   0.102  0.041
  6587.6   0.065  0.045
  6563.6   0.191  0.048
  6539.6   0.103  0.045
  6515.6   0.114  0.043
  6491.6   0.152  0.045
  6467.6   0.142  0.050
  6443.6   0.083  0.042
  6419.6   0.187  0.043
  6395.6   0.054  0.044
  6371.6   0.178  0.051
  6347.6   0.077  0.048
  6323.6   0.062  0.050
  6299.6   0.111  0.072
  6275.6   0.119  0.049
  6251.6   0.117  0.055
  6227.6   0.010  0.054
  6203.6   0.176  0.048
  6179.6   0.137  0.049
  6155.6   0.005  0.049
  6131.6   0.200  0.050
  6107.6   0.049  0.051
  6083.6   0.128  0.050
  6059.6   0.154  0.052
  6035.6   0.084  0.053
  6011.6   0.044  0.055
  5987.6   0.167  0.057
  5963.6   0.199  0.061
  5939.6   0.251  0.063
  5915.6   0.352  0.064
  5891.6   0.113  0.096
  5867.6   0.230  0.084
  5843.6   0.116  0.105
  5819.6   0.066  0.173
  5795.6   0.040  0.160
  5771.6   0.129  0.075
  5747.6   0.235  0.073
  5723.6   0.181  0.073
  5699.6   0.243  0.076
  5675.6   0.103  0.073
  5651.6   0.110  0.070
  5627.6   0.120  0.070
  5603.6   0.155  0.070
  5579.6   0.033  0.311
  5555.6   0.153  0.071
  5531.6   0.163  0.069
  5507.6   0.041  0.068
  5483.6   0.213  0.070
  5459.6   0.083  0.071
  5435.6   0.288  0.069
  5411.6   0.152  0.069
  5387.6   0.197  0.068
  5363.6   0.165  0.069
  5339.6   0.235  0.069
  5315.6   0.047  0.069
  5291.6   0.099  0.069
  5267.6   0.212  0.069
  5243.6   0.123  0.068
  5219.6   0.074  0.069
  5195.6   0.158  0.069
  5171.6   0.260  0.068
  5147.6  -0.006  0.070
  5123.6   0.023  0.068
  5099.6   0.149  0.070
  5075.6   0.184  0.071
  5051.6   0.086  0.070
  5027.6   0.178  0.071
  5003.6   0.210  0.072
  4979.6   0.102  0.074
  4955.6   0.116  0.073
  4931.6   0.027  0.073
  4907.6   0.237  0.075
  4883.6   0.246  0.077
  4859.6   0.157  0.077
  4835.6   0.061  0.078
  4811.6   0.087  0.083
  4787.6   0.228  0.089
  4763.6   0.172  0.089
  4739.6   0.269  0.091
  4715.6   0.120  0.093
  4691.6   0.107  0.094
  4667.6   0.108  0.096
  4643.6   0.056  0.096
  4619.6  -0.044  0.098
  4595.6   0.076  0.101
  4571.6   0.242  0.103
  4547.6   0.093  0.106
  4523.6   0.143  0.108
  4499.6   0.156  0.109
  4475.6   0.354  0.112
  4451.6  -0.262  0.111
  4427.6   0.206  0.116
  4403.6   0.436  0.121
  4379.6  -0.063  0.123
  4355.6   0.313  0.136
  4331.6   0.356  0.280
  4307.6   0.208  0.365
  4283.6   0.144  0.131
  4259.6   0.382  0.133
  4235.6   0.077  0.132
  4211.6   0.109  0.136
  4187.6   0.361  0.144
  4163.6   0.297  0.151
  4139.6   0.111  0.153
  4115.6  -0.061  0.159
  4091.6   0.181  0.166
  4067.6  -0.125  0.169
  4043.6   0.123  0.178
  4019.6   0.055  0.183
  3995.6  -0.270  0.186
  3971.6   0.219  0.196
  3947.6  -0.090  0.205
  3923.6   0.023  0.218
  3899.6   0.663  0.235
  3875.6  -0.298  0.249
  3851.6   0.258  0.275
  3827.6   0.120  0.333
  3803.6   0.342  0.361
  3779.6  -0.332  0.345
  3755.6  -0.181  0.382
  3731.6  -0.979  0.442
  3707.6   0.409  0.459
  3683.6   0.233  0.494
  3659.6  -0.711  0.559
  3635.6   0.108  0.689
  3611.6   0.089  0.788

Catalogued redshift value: 0.181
